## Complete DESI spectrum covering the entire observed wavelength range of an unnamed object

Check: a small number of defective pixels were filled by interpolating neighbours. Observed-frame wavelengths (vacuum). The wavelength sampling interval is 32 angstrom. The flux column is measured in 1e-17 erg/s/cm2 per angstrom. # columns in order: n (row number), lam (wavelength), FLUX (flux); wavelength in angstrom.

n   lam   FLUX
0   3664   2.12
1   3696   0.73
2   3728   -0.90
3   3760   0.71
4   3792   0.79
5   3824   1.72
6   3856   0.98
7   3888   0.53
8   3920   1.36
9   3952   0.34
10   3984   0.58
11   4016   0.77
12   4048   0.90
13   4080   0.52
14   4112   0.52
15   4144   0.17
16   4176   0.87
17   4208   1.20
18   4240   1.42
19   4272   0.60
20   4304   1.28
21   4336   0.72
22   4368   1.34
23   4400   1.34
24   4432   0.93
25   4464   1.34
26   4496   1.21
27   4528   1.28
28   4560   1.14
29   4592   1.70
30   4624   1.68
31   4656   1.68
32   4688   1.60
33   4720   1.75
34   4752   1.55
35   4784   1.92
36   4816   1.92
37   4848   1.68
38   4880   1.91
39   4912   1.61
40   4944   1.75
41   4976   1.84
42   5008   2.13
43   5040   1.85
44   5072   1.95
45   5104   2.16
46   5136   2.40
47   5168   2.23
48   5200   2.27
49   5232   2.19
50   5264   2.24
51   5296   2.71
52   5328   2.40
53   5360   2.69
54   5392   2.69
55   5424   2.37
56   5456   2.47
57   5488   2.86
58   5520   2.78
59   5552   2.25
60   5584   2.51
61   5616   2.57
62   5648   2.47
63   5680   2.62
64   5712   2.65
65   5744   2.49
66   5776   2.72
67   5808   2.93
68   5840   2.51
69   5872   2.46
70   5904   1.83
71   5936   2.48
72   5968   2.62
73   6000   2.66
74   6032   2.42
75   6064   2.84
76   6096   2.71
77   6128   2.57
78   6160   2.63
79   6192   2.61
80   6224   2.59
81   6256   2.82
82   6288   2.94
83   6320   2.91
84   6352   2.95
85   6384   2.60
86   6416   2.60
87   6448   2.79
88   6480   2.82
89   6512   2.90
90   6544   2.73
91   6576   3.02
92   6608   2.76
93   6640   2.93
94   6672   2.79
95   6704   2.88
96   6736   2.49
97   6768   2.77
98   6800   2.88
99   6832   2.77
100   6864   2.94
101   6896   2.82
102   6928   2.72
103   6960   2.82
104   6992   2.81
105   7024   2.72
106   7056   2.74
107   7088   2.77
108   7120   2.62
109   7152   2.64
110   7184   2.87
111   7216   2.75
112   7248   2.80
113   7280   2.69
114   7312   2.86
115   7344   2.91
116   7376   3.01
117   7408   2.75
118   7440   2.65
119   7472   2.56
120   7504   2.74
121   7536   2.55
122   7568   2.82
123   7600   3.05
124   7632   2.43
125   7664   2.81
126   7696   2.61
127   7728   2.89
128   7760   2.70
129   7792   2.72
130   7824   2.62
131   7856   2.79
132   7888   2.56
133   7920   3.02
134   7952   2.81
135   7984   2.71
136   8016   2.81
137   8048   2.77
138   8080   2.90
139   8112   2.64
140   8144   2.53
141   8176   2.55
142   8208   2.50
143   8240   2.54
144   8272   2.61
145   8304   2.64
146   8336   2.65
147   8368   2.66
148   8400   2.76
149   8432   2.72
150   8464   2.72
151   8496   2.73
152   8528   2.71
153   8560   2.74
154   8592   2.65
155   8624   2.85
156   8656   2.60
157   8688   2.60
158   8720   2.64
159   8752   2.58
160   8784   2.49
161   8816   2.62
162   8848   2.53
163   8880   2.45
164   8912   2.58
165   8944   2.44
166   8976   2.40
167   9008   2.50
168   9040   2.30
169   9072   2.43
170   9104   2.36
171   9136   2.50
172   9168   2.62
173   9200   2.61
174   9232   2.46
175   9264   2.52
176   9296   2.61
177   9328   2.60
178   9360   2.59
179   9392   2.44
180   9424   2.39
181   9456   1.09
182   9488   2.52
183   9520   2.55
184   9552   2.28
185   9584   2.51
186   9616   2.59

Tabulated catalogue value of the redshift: 0.143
